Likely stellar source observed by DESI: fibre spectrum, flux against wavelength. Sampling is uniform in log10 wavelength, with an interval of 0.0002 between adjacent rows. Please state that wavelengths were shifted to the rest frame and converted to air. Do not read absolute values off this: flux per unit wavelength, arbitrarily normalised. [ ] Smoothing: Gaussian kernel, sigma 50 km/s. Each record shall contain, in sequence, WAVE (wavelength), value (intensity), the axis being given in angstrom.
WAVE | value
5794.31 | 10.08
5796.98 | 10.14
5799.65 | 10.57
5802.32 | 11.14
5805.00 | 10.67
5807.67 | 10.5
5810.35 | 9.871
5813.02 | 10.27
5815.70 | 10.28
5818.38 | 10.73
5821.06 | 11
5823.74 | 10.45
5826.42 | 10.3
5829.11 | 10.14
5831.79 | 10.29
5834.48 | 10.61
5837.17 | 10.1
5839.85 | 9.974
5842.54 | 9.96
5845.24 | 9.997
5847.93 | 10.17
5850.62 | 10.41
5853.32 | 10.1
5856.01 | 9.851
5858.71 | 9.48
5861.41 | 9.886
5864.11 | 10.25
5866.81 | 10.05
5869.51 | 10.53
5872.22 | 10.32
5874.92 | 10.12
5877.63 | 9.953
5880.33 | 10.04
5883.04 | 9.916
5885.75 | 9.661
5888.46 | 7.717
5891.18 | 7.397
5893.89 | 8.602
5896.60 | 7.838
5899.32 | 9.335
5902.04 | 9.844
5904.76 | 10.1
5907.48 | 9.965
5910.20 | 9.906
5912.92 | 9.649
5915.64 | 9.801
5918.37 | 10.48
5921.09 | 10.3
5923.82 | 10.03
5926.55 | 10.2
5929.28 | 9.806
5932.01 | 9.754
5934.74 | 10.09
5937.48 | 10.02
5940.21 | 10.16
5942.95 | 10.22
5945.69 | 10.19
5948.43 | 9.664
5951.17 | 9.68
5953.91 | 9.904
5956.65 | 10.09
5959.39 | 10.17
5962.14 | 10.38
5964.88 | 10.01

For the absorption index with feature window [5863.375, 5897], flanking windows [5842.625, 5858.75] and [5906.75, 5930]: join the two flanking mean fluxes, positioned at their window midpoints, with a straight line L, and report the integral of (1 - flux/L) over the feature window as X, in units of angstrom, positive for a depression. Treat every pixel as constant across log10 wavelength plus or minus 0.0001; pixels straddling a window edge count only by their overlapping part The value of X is 2.0 angstrom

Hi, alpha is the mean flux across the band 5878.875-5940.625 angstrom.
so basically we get 9.59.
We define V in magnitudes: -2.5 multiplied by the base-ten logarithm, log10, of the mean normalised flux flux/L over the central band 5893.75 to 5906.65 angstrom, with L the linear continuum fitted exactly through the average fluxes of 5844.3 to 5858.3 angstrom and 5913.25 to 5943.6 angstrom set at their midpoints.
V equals 0.09 mag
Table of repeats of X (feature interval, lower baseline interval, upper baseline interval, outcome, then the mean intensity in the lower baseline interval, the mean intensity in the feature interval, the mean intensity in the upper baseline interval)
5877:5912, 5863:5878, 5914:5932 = 3.13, 10.2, 9.24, 10.1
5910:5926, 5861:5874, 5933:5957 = 0.05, 10.2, 10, 9.99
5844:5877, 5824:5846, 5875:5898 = -1.80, 10.2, 10.1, 8.96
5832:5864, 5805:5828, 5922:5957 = 0.79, 10.4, 10.1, 9.98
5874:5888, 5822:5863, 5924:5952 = 0.39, 10.1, 9.79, 9.98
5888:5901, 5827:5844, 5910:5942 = 2.35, 10.2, 8.25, 10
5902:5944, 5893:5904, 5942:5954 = -2.59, 8.98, 10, 9.92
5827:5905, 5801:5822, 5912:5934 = 4.13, 10.5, 9.74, 10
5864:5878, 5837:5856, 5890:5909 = -0.90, 10.1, 10.2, 9.04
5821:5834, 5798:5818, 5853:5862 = -0.23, 10.5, 10.4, 9.8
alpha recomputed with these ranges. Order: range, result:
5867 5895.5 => 9.44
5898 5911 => 9.83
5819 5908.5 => 9.83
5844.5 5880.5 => 10.1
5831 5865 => 10.1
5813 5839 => 10.4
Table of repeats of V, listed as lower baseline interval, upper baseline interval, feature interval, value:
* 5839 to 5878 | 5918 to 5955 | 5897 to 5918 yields 0.03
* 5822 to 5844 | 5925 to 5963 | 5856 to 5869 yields 0.02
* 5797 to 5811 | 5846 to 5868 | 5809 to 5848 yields 0.00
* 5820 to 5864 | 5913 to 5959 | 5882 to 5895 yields 0.17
